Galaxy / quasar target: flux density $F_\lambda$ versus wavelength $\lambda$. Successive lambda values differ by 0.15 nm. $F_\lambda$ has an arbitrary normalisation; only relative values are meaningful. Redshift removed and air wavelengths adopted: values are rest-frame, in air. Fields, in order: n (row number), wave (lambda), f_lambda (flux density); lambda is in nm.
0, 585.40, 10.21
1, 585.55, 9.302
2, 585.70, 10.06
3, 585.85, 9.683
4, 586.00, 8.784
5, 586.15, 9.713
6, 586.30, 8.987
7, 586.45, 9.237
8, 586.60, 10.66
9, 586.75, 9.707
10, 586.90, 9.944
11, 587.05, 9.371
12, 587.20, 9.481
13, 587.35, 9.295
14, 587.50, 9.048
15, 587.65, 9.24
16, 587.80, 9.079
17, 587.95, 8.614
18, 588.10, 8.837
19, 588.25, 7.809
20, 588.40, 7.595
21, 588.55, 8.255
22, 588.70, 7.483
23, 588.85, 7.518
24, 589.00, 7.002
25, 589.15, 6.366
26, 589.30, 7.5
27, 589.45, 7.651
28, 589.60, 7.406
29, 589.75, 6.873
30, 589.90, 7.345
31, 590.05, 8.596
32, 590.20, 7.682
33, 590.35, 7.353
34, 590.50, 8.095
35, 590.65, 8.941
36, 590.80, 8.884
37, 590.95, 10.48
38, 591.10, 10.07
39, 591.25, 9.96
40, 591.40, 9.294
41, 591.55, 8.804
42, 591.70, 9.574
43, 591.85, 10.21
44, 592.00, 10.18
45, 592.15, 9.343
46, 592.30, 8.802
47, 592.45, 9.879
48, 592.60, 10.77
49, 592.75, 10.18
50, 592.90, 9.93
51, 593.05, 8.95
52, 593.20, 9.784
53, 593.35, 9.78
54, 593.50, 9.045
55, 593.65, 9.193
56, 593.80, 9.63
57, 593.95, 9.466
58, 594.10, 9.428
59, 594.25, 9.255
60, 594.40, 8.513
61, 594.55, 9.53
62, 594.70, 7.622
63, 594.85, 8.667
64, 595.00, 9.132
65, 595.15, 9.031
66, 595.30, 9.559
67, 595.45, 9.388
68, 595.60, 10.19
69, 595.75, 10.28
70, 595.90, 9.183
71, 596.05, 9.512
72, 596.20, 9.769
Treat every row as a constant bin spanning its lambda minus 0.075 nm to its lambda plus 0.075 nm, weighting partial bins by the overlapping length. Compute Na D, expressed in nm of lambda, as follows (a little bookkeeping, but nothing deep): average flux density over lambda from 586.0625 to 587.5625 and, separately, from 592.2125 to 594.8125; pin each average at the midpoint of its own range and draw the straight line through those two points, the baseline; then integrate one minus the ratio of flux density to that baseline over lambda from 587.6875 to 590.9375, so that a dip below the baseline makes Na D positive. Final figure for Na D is 0.54 nm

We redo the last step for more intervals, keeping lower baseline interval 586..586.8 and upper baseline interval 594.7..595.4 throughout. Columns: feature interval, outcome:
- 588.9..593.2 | 0.200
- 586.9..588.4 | 0.084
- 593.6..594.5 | -0.023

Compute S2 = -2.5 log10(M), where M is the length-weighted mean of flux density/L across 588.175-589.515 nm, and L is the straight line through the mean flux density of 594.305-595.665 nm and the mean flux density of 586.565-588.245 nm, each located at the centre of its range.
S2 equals 0.23 mag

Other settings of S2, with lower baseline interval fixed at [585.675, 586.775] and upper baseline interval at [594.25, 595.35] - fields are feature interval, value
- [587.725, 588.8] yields 0.15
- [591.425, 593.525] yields -0.07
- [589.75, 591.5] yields 0.06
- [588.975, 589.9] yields 0.29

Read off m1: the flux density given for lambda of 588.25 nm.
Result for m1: 7.809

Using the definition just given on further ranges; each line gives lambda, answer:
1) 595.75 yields 10.28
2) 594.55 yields 9.53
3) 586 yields 8.784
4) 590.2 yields 7.682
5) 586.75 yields 9.707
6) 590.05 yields 8.596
